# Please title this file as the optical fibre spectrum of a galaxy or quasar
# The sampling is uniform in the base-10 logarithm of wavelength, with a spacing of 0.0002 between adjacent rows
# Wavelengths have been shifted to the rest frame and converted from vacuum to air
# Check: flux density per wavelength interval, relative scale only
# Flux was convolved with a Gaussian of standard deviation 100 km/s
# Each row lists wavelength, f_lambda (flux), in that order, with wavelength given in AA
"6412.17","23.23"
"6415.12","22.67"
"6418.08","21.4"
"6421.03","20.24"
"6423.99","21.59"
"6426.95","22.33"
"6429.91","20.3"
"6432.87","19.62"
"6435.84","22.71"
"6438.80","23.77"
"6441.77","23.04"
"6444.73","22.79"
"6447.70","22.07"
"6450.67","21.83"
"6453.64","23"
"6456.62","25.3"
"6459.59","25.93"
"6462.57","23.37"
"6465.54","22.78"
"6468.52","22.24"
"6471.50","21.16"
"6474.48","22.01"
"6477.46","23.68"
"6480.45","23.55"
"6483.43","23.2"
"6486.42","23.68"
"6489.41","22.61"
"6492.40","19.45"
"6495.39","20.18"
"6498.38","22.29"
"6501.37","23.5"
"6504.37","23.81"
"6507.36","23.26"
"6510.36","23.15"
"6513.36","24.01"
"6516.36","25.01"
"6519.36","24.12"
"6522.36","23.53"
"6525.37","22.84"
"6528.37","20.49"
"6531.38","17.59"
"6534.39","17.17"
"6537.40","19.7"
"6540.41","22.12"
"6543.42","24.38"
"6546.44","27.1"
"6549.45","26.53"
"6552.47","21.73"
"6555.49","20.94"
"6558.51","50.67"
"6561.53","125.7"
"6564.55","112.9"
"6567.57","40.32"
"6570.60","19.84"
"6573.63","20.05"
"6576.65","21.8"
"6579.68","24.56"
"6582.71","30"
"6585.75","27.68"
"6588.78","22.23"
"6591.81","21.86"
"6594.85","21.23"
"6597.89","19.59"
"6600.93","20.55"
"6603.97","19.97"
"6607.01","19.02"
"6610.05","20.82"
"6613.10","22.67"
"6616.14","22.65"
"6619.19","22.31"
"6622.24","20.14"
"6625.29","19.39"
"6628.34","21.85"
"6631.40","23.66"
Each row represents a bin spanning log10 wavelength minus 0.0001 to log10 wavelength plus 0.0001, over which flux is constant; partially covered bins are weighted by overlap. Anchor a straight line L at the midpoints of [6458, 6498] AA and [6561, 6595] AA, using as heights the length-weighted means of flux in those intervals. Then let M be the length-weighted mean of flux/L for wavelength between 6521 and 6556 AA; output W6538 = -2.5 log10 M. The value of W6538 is 0.42 mag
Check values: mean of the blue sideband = 22.6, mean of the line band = 22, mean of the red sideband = 39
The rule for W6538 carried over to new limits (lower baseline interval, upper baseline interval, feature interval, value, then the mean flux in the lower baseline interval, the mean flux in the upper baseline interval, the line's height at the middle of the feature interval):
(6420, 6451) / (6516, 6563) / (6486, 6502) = 0.23 mag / 21.9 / 30.7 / 26.8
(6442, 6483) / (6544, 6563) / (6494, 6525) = 0.41 mag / 23.1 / 44.3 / 34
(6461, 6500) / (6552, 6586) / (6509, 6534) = 0.40 mag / 22.3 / 44.2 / 32.5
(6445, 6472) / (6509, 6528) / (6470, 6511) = 0.04 mag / 23.1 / 23.6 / 23.4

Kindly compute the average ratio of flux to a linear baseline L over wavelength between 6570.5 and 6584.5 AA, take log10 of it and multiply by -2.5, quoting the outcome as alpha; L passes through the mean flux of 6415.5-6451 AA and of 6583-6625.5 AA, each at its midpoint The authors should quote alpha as -0.09 mag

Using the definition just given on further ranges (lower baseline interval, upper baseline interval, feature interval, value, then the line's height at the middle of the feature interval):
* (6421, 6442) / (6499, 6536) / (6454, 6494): -0.046 mag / 22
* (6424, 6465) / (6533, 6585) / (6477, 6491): 0.182 mag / 27.6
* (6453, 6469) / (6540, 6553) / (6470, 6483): 0.065 mag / 24.1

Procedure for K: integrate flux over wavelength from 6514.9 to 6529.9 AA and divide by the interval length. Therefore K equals 23.2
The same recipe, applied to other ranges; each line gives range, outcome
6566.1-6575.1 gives 26.7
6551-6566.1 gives 66.5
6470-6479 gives 22.3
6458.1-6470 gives 23.6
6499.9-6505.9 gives 23.7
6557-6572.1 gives 69.9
